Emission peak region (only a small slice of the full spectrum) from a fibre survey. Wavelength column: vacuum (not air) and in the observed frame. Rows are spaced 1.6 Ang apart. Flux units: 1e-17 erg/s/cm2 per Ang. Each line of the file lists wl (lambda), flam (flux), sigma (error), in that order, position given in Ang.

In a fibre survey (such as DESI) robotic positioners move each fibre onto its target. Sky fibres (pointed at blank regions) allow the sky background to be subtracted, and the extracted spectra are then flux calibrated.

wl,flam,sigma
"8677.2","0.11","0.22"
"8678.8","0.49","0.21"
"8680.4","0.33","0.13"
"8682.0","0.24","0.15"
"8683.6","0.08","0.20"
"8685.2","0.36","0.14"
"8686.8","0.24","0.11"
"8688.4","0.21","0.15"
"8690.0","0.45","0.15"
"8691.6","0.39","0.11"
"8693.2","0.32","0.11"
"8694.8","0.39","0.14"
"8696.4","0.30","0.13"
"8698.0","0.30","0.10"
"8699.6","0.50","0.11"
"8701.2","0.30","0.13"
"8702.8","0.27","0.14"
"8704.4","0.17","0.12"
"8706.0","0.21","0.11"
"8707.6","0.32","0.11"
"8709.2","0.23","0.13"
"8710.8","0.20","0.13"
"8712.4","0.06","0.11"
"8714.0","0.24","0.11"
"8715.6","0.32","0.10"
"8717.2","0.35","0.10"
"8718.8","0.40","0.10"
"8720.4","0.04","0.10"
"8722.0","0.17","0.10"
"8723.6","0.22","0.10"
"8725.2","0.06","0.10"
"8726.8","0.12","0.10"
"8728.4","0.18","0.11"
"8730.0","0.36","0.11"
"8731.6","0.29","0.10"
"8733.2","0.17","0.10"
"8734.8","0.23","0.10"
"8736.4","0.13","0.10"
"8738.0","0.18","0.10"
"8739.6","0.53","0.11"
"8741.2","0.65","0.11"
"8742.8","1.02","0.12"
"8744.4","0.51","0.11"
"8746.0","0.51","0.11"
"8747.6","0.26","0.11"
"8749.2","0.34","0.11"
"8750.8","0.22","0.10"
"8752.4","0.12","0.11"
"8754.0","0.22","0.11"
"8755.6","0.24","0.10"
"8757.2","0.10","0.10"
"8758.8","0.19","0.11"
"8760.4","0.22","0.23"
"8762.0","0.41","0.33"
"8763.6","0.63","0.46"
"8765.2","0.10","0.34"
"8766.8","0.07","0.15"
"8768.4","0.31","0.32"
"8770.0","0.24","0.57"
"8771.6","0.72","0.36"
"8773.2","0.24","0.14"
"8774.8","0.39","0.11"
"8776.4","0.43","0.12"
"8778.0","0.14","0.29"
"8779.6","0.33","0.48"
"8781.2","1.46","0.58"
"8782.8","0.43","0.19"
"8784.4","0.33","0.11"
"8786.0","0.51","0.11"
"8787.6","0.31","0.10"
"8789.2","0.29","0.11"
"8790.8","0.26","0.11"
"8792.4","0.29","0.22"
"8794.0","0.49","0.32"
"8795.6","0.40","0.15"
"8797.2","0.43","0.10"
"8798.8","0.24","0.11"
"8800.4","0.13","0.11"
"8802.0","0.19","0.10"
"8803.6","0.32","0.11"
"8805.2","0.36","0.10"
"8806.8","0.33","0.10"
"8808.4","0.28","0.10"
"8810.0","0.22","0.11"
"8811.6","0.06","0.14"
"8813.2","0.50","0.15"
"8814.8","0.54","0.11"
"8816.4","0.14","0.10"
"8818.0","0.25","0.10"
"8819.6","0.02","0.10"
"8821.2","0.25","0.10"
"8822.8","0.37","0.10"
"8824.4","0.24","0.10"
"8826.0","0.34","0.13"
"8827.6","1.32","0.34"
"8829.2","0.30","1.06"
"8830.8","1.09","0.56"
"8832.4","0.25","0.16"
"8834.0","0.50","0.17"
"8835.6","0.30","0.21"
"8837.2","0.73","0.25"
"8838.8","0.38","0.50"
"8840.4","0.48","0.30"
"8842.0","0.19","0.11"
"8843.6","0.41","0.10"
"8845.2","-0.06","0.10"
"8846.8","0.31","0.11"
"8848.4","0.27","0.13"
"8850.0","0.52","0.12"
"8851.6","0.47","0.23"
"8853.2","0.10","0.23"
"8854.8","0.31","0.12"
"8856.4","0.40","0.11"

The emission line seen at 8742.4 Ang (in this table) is Hgamma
